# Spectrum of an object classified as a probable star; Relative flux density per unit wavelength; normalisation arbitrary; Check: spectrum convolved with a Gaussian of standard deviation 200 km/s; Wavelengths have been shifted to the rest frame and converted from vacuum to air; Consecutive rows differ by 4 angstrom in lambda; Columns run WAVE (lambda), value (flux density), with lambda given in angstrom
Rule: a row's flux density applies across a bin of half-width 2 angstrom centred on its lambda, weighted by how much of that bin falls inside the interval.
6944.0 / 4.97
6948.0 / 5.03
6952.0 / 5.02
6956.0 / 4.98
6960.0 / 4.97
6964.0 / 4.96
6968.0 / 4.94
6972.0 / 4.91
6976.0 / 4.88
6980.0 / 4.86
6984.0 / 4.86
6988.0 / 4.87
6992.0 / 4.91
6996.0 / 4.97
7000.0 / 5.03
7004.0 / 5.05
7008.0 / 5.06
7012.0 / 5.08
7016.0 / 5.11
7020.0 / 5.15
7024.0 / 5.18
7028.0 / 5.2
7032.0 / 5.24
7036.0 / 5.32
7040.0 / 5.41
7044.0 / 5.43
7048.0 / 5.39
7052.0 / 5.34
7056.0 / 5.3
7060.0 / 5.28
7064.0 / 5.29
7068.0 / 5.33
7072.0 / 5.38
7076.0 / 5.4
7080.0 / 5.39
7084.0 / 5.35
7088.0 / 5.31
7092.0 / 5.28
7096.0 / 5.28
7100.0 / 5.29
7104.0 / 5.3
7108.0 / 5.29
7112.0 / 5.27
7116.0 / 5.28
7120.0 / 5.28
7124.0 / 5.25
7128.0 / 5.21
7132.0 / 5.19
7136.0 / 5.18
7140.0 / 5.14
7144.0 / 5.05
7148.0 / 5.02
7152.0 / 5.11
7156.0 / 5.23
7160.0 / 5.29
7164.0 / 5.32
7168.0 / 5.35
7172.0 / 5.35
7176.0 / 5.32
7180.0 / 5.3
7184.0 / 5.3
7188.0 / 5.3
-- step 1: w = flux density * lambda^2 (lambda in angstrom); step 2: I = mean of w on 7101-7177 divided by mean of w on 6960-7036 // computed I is 1.08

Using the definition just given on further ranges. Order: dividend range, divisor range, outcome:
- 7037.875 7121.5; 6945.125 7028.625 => 1.09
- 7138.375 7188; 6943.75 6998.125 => 1.12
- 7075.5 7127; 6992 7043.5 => 1.05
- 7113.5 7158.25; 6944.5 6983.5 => 1.10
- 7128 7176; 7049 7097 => 1.00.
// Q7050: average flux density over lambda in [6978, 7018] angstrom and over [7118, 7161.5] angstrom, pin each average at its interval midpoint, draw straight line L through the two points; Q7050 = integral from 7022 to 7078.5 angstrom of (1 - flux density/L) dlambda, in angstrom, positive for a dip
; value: -3.0 angstrom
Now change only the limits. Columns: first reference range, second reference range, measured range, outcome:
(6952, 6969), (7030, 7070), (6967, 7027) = 1.5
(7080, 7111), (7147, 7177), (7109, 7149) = 0.6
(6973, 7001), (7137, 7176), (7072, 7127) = -2.1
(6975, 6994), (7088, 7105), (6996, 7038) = -1.2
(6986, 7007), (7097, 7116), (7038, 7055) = -0.9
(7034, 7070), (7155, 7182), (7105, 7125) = 0.2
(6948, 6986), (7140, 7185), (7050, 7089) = -1.9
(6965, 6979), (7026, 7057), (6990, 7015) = 0.4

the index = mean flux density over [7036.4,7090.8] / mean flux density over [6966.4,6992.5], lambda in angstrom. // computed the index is 1.1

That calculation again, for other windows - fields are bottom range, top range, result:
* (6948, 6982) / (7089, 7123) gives 1.07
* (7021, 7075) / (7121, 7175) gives 0.98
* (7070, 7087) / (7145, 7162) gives 0.96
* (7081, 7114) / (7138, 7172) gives 0.98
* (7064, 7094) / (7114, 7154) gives 0.97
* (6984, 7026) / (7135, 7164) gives 1.02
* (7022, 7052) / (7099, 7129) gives 0.99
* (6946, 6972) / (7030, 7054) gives 1.08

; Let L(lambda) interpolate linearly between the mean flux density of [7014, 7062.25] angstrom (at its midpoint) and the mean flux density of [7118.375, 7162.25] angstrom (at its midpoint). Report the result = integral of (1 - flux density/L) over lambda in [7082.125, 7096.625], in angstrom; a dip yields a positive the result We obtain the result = -0.2 angstrom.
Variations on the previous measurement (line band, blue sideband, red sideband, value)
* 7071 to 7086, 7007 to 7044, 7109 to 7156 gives -0.5 angstrom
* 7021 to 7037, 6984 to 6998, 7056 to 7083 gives -0.3 angstrom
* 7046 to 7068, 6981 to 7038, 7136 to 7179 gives -0.9 angstrom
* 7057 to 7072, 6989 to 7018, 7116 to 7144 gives -0.6 angstrom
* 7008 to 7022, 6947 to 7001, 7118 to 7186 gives -0.3 angstrom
